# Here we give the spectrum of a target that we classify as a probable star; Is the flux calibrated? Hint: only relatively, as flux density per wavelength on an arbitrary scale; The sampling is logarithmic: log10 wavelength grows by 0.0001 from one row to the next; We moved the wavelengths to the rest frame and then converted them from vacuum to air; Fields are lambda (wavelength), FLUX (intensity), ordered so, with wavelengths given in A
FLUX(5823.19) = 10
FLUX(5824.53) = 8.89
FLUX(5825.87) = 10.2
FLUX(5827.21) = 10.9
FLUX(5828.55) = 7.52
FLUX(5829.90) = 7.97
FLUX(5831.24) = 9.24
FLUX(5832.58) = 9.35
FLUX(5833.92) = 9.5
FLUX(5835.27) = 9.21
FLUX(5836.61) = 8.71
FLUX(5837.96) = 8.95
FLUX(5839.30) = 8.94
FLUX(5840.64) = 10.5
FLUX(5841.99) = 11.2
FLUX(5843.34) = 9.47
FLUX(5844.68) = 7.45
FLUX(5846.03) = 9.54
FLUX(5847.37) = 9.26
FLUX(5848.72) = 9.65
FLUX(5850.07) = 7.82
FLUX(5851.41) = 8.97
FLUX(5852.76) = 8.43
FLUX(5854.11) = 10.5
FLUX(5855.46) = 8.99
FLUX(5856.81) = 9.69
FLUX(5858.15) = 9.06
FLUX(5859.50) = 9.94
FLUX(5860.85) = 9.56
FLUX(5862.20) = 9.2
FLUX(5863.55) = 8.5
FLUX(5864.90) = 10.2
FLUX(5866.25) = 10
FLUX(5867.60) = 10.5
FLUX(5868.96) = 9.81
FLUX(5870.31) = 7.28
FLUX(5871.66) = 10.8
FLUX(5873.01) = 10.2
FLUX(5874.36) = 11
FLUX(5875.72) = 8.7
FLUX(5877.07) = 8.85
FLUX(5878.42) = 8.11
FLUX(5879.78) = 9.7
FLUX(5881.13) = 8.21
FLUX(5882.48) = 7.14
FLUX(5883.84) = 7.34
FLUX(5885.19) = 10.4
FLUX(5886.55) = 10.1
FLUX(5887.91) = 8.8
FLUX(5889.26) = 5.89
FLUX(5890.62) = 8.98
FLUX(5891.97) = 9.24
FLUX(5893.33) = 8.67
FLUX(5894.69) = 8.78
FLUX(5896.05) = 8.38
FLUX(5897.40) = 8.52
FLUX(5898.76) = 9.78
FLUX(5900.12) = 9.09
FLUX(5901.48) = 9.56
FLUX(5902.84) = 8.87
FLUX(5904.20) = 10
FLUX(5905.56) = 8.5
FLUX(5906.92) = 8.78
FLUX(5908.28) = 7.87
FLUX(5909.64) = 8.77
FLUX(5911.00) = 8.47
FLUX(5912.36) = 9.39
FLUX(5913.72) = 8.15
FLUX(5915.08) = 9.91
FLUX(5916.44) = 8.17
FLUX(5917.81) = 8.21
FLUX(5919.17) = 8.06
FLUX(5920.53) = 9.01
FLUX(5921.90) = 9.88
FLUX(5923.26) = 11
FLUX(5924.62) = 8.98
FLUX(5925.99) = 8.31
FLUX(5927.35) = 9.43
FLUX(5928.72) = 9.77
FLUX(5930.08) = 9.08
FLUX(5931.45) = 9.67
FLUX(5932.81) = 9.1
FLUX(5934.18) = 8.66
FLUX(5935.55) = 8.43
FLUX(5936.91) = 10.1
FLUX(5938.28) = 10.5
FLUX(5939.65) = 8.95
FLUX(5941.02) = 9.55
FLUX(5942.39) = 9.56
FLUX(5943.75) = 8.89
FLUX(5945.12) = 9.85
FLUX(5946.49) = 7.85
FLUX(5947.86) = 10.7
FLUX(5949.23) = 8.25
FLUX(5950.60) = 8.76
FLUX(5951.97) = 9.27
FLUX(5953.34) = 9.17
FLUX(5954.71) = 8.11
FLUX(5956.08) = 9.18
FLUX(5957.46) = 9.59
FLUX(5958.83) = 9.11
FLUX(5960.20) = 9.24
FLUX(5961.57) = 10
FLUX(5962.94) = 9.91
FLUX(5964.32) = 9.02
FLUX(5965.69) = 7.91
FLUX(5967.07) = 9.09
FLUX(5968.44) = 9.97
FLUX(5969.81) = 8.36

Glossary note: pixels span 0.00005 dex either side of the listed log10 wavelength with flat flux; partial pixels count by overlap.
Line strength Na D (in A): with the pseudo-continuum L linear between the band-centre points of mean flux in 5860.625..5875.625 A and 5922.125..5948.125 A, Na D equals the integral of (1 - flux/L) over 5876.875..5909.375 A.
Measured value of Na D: 2.9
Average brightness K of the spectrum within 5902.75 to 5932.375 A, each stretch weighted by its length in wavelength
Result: 9.02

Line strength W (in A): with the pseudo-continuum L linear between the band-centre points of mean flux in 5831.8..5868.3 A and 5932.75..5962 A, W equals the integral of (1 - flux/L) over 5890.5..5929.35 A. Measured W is 1.2 A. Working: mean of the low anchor 9.37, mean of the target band 8.98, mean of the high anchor 9.21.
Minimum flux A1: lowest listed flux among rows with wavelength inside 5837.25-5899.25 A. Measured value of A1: 5.89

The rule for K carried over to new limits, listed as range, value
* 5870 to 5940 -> 9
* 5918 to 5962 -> 9.24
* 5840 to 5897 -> 9.16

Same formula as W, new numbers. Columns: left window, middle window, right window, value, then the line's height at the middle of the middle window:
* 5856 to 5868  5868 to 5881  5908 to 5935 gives 0.2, 9.48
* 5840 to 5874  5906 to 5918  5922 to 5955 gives 0.9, 9.34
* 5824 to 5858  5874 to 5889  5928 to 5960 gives 0.7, 9.23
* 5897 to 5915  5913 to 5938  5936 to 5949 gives 0.3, 9.23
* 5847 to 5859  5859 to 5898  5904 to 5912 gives -0.5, 8.94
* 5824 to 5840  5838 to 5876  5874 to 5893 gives -2.3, 8.92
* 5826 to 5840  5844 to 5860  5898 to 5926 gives -0.1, 9.06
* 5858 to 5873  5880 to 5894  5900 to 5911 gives 1.0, 9.21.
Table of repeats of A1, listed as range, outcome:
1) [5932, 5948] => 7.85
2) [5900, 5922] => 7.87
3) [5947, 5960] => 8.11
